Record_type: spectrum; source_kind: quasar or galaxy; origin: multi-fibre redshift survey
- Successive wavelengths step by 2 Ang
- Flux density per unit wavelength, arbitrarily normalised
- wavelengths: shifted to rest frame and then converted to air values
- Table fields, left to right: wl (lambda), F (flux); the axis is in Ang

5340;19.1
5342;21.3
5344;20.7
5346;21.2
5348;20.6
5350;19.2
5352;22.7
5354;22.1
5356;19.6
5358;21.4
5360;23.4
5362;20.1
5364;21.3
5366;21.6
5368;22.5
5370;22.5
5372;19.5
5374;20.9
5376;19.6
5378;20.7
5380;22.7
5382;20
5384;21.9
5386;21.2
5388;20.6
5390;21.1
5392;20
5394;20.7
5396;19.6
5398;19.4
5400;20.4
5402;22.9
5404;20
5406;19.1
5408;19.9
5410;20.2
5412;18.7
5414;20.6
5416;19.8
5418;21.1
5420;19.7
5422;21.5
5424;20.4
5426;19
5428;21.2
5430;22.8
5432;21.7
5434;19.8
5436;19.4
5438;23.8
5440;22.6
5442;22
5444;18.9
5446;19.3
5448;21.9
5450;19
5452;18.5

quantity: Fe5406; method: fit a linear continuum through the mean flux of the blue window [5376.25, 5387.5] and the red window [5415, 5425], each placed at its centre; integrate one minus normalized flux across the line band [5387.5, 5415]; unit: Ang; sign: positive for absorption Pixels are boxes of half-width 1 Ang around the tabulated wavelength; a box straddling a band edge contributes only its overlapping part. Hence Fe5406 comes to 0.8 Ang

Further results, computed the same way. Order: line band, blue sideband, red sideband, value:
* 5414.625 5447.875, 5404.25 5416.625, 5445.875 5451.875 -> -1.66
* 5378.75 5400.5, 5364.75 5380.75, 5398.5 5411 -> 0.09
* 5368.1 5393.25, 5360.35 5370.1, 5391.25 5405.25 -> 0.14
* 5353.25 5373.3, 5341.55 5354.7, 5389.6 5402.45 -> -0.48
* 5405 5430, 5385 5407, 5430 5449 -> 0.70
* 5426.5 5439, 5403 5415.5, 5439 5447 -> -0.58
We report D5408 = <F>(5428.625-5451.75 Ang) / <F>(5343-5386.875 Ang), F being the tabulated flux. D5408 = 0.99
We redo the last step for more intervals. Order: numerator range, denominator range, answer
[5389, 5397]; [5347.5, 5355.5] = 0.97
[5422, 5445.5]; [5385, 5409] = 1.03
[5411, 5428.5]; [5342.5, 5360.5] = 0.95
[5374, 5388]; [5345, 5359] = 1.00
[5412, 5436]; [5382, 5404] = 0.99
